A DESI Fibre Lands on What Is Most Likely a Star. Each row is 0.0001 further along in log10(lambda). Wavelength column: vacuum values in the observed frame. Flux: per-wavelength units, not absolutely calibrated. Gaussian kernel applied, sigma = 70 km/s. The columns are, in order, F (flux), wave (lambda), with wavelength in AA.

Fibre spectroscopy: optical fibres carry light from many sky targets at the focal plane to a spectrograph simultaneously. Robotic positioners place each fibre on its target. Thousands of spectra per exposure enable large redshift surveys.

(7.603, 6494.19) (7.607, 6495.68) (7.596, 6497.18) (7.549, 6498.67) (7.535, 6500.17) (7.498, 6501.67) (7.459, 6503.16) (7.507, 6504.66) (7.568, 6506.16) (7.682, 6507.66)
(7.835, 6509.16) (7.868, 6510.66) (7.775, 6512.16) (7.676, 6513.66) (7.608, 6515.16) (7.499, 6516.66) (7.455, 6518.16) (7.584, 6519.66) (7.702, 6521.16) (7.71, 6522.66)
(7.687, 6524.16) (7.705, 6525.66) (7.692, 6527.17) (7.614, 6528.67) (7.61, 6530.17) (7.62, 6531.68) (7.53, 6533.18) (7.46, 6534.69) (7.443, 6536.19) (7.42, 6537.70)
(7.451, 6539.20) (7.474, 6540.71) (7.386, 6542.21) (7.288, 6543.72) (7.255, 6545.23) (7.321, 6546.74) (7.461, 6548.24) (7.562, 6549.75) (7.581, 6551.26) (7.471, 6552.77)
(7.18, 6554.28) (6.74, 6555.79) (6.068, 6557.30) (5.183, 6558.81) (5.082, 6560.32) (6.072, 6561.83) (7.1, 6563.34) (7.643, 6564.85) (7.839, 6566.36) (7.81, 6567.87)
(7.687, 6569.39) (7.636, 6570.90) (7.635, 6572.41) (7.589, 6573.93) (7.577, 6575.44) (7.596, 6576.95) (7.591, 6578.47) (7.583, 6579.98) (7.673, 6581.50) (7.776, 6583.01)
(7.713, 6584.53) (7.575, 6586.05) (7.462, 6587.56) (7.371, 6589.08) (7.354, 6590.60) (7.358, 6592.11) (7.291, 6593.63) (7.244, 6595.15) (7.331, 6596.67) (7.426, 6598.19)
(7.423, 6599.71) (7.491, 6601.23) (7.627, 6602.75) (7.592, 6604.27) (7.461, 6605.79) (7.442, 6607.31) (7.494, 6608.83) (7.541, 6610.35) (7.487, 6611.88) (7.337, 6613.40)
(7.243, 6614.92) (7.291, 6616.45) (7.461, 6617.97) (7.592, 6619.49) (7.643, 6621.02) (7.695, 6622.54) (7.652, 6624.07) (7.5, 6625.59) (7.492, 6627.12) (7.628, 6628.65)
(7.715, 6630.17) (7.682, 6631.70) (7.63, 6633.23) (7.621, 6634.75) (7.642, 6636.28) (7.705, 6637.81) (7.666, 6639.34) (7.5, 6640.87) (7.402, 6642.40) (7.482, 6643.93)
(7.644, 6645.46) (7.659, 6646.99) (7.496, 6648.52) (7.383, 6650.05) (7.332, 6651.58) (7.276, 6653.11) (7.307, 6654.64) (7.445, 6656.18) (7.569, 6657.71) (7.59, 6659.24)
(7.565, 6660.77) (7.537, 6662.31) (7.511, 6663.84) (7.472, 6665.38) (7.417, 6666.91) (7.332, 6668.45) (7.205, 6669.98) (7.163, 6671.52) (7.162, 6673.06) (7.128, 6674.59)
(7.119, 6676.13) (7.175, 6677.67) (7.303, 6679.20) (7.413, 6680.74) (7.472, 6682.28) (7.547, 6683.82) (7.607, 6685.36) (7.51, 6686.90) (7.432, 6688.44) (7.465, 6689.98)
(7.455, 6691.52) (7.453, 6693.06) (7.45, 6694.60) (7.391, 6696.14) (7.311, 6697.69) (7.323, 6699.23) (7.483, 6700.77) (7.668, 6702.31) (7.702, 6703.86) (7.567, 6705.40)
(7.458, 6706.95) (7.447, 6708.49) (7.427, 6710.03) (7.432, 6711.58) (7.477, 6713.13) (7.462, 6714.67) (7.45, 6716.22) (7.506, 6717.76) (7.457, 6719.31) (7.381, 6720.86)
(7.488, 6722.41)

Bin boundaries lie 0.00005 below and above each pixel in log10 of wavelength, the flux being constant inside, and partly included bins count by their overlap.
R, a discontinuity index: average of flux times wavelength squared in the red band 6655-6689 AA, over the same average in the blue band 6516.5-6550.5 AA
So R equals 1.0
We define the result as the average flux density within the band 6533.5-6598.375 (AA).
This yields 7.3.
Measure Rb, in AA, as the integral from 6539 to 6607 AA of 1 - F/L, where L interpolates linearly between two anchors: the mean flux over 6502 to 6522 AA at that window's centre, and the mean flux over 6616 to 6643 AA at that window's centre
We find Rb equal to 2.7 AA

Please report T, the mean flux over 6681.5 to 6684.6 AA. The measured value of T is 7.5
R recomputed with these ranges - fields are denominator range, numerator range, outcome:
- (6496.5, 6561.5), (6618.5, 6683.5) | 1.05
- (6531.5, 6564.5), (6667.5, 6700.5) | 1.09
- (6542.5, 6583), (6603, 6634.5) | 1.06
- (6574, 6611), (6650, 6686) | 1.01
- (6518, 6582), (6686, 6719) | 1.07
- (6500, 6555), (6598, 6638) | 1.03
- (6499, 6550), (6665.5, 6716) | 1.03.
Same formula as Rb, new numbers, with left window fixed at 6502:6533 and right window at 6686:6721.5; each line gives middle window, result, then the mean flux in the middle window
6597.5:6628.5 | 0.2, 7.5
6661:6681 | 0.5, 7.31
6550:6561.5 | 1.7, 6.5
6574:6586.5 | -0.1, 7.63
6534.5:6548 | 0.4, 7.39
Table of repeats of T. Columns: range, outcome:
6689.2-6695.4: 7.46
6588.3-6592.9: 7.36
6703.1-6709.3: 7.55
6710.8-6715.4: 7.45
